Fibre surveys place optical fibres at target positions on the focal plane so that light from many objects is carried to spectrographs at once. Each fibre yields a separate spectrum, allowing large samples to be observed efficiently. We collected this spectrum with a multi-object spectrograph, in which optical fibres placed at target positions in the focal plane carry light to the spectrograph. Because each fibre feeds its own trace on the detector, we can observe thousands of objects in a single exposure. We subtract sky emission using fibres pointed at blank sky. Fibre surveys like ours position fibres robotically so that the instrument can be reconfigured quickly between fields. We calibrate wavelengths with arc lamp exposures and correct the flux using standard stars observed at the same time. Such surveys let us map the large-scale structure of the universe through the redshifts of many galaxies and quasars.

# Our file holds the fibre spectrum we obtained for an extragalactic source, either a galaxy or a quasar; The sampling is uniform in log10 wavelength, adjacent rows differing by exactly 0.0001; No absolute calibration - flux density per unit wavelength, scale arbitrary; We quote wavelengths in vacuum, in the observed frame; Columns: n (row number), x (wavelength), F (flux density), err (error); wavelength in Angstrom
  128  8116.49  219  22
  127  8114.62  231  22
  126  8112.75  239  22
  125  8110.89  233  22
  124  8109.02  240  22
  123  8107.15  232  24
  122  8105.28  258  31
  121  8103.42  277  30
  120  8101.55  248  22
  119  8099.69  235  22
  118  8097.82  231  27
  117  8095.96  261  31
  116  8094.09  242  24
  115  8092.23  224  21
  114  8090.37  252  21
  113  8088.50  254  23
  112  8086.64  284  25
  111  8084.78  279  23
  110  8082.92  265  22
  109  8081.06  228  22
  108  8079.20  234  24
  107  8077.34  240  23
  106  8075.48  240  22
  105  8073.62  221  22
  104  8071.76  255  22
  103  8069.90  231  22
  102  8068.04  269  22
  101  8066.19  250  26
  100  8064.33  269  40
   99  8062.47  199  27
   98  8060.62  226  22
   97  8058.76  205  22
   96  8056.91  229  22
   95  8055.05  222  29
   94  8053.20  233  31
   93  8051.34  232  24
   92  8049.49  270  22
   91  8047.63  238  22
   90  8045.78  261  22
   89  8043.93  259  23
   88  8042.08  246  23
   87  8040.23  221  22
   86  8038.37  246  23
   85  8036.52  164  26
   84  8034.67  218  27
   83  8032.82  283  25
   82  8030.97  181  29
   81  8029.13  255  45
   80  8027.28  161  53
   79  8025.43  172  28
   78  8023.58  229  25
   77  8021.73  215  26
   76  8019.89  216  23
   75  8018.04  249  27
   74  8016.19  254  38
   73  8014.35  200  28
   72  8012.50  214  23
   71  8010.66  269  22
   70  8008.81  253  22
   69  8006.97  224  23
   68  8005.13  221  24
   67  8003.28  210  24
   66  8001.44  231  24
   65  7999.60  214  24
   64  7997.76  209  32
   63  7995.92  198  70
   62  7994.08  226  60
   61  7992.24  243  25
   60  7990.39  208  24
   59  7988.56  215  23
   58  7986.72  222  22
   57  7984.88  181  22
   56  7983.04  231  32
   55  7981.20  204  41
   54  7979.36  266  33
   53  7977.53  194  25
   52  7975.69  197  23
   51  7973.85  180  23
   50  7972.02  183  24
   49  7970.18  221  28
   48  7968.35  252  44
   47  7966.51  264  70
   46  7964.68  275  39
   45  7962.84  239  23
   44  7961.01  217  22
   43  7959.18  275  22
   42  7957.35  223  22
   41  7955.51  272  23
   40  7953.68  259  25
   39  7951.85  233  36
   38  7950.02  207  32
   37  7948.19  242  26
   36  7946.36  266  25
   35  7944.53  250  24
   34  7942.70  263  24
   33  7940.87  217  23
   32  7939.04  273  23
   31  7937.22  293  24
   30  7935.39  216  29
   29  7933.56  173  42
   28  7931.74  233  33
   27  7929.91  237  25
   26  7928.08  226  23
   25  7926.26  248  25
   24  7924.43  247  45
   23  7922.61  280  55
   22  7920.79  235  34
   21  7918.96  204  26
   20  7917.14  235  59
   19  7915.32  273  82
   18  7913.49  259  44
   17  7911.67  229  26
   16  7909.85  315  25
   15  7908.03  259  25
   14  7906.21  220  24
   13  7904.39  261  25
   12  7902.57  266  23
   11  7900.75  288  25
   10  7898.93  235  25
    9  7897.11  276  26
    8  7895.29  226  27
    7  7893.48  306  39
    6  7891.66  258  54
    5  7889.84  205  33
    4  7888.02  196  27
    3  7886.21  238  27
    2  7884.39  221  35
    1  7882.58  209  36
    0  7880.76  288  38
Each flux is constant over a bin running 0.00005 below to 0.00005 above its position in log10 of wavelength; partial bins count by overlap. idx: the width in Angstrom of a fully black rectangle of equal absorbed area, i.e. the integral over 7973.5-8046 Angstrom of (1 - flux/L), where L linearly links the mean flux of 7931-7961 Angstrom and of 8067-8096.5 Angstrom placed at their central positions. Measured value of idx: 7.2 Angstrom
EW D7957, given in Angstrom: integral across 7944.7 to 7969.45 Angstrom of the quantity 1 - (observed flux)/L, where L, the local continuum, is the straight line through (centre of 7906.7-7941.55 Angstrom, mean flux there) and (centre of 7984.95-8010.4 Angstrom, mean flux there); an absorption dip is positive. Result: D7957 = -1.5 Angstrom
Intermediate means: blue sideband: 245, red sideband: 221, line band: 248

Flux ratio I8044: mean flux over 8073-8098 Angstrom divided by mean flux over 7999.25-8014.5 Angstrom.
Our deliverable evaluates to 1.1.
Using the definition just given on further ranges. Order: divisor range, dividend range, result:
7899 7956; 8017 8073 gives 0.93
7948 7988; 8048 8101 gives 1.06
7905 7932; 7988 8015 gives 0.90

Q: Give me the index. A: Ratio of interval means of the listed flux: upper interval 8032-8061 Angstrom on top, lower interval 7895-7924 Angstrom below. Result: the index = 0.9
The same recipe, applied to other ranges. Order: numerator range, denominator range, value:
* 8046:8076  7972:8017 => 1.09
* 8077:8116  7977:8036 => 1.12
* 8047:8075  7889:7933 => 0.95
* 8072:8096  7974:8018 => 1.12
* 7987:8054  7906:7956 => 0.92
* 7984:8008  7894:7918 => 0.84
